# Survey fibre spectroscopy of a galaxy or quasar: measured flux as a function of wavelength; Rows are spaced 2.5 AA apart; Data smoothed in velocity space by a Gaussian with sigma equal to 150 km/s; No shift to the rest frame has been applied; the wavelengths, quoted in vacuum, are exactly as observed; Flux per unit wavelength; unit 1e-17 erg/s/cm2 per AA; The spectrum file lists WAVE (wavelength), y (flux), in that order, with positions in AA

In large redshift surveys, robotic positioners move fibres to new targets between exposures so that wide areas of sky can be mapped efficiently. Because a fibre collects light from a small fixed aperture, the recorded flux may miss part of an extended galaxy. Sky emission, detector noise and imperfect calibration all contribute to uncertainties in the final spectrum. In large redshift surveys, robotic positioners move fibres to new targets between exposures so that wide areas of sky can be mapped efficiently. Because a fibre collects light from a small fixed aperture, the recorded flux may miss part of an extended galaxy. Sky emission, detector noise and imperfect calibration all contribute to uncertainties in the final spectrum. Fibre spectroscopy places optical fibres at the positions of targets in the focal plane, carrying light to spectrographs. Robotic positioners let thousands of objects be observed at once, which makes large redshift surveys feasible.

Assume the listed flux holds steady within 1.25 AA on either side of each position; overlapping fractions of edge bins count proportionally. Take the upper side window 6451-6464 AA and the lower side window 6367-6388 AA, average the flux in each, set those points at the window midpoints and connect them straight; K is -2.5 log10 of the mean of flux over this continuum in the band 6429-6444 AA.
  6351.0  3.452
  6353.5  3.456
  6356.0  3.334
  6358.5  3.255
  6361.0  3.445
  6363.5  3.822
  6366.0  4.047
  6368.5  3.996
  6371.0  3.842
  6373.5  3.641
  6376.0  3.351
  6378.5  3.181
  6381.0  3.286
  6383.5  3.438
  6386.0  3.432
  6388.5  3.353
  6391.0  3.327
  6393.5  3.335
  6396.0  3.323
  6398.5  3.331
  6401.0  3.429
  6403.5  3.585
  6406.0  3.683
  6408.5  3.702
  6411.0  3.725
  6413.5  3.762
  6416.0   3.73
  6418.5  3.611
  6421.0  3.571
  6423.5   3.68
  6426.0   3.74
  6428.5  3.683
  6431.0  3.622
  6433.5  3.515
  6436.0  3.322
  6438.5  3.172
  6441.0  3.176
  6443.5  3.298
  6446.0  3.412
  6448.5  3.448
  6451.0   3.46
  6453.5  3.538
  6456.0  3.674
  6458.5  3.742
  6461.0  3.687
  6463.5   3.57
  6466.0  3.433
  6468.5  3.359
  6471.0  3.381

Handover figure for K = 0.07 mag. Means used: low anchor 3.52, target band 3.37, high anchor 3.63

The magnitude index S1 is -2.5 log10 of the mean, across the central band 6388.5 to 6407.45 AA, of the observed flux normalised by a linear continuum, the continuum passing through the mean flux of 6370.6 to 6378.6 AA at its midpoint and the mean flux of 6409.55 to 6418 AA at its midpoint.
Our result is 0.066 mag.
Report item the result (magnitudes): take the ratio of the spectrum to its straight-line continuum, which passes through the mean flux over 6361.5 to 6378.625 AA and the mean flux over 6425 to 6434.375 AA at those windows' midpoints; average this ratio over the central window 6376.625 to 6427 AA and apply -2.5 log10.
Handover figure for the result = 0.05 mag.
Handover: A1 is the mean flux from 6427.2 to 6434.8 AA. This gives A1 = 3.61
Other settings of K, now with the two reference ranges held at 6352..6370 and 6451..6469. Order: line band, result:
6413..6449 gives 0.02 mag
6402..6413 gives -0.02 mag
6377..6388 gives 0.09 mag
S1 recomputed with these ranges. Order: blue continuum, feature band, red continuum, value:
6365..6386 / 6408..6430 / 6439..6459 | -0.06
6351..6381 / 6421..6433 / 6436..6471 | -0.05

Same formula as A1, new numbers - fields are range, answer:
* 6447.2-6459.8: 3.57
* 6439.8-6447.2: 3.3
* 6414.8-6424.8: 3.65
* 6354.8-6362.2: 3.34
